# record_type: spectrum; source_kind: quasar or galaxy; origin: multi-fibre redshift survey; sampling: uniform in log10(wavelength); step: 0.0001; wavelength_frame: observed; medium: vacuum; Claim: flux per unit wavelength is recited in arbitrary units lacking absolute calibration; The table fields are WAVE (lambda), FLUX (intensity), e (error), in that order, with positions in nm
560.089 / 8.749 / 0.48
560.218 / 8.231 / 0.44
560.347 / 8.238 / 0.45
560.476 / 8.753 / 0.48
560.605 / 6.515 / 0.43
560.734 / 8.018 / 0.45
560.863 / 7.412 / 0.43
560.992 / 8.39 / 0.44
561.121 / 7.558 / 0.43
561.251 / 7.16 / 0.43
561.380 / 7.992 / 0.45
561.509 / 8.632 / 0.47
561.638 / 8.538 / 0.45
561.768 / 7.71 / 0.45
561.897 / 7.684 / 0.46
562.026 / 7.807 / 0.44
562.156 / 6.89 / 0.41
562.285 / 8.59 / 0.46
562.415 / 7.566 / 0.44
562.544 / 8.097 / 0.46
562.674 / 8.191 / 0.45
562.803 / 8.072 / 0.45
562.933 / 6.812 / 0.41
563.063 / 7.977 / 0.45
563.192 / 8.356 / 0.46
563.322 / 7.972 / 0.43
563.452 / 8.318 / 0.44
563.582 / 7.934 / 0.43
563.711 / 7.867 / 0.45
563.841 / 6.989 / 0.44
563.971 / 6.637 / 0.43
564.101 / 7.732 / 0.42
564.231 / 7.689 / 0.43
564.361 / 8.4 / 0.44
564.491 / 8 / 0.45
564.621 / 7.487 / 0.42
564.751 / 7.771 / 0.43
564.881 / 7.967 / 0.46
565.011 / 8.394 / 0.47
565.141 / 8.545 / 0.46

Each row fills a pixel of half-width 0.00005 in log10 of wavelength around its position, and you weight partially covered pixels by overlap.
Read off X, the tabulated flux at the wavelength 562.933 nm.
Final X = 6.812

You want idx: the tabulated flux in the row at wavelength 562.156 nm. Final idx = 6.89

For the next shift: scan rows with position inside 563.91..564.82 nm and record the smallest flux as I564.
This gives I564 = 6.637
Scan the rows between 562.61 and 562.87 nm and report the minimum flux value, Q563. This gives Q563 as 8.072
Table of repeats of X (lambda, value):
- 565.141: 8.545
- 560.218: 8.231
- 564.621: 7.487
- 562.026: 7.807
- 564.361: 8.4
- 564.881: 7.967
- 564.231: 7.689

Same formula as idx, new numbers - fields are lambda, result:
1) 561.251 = 7.16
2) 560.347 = 8.238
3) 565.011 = 8.394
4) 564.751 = 7.771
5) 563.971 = 6.637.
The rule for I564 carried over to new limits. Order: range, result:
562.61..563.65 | 6.812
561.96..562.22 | 6.89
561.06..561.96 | 7.16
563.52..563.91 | 6.989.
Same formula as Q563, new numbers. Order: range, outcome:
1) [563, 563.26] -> 7.977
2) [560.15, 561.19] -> 6.515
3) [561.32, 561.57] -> 7.992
